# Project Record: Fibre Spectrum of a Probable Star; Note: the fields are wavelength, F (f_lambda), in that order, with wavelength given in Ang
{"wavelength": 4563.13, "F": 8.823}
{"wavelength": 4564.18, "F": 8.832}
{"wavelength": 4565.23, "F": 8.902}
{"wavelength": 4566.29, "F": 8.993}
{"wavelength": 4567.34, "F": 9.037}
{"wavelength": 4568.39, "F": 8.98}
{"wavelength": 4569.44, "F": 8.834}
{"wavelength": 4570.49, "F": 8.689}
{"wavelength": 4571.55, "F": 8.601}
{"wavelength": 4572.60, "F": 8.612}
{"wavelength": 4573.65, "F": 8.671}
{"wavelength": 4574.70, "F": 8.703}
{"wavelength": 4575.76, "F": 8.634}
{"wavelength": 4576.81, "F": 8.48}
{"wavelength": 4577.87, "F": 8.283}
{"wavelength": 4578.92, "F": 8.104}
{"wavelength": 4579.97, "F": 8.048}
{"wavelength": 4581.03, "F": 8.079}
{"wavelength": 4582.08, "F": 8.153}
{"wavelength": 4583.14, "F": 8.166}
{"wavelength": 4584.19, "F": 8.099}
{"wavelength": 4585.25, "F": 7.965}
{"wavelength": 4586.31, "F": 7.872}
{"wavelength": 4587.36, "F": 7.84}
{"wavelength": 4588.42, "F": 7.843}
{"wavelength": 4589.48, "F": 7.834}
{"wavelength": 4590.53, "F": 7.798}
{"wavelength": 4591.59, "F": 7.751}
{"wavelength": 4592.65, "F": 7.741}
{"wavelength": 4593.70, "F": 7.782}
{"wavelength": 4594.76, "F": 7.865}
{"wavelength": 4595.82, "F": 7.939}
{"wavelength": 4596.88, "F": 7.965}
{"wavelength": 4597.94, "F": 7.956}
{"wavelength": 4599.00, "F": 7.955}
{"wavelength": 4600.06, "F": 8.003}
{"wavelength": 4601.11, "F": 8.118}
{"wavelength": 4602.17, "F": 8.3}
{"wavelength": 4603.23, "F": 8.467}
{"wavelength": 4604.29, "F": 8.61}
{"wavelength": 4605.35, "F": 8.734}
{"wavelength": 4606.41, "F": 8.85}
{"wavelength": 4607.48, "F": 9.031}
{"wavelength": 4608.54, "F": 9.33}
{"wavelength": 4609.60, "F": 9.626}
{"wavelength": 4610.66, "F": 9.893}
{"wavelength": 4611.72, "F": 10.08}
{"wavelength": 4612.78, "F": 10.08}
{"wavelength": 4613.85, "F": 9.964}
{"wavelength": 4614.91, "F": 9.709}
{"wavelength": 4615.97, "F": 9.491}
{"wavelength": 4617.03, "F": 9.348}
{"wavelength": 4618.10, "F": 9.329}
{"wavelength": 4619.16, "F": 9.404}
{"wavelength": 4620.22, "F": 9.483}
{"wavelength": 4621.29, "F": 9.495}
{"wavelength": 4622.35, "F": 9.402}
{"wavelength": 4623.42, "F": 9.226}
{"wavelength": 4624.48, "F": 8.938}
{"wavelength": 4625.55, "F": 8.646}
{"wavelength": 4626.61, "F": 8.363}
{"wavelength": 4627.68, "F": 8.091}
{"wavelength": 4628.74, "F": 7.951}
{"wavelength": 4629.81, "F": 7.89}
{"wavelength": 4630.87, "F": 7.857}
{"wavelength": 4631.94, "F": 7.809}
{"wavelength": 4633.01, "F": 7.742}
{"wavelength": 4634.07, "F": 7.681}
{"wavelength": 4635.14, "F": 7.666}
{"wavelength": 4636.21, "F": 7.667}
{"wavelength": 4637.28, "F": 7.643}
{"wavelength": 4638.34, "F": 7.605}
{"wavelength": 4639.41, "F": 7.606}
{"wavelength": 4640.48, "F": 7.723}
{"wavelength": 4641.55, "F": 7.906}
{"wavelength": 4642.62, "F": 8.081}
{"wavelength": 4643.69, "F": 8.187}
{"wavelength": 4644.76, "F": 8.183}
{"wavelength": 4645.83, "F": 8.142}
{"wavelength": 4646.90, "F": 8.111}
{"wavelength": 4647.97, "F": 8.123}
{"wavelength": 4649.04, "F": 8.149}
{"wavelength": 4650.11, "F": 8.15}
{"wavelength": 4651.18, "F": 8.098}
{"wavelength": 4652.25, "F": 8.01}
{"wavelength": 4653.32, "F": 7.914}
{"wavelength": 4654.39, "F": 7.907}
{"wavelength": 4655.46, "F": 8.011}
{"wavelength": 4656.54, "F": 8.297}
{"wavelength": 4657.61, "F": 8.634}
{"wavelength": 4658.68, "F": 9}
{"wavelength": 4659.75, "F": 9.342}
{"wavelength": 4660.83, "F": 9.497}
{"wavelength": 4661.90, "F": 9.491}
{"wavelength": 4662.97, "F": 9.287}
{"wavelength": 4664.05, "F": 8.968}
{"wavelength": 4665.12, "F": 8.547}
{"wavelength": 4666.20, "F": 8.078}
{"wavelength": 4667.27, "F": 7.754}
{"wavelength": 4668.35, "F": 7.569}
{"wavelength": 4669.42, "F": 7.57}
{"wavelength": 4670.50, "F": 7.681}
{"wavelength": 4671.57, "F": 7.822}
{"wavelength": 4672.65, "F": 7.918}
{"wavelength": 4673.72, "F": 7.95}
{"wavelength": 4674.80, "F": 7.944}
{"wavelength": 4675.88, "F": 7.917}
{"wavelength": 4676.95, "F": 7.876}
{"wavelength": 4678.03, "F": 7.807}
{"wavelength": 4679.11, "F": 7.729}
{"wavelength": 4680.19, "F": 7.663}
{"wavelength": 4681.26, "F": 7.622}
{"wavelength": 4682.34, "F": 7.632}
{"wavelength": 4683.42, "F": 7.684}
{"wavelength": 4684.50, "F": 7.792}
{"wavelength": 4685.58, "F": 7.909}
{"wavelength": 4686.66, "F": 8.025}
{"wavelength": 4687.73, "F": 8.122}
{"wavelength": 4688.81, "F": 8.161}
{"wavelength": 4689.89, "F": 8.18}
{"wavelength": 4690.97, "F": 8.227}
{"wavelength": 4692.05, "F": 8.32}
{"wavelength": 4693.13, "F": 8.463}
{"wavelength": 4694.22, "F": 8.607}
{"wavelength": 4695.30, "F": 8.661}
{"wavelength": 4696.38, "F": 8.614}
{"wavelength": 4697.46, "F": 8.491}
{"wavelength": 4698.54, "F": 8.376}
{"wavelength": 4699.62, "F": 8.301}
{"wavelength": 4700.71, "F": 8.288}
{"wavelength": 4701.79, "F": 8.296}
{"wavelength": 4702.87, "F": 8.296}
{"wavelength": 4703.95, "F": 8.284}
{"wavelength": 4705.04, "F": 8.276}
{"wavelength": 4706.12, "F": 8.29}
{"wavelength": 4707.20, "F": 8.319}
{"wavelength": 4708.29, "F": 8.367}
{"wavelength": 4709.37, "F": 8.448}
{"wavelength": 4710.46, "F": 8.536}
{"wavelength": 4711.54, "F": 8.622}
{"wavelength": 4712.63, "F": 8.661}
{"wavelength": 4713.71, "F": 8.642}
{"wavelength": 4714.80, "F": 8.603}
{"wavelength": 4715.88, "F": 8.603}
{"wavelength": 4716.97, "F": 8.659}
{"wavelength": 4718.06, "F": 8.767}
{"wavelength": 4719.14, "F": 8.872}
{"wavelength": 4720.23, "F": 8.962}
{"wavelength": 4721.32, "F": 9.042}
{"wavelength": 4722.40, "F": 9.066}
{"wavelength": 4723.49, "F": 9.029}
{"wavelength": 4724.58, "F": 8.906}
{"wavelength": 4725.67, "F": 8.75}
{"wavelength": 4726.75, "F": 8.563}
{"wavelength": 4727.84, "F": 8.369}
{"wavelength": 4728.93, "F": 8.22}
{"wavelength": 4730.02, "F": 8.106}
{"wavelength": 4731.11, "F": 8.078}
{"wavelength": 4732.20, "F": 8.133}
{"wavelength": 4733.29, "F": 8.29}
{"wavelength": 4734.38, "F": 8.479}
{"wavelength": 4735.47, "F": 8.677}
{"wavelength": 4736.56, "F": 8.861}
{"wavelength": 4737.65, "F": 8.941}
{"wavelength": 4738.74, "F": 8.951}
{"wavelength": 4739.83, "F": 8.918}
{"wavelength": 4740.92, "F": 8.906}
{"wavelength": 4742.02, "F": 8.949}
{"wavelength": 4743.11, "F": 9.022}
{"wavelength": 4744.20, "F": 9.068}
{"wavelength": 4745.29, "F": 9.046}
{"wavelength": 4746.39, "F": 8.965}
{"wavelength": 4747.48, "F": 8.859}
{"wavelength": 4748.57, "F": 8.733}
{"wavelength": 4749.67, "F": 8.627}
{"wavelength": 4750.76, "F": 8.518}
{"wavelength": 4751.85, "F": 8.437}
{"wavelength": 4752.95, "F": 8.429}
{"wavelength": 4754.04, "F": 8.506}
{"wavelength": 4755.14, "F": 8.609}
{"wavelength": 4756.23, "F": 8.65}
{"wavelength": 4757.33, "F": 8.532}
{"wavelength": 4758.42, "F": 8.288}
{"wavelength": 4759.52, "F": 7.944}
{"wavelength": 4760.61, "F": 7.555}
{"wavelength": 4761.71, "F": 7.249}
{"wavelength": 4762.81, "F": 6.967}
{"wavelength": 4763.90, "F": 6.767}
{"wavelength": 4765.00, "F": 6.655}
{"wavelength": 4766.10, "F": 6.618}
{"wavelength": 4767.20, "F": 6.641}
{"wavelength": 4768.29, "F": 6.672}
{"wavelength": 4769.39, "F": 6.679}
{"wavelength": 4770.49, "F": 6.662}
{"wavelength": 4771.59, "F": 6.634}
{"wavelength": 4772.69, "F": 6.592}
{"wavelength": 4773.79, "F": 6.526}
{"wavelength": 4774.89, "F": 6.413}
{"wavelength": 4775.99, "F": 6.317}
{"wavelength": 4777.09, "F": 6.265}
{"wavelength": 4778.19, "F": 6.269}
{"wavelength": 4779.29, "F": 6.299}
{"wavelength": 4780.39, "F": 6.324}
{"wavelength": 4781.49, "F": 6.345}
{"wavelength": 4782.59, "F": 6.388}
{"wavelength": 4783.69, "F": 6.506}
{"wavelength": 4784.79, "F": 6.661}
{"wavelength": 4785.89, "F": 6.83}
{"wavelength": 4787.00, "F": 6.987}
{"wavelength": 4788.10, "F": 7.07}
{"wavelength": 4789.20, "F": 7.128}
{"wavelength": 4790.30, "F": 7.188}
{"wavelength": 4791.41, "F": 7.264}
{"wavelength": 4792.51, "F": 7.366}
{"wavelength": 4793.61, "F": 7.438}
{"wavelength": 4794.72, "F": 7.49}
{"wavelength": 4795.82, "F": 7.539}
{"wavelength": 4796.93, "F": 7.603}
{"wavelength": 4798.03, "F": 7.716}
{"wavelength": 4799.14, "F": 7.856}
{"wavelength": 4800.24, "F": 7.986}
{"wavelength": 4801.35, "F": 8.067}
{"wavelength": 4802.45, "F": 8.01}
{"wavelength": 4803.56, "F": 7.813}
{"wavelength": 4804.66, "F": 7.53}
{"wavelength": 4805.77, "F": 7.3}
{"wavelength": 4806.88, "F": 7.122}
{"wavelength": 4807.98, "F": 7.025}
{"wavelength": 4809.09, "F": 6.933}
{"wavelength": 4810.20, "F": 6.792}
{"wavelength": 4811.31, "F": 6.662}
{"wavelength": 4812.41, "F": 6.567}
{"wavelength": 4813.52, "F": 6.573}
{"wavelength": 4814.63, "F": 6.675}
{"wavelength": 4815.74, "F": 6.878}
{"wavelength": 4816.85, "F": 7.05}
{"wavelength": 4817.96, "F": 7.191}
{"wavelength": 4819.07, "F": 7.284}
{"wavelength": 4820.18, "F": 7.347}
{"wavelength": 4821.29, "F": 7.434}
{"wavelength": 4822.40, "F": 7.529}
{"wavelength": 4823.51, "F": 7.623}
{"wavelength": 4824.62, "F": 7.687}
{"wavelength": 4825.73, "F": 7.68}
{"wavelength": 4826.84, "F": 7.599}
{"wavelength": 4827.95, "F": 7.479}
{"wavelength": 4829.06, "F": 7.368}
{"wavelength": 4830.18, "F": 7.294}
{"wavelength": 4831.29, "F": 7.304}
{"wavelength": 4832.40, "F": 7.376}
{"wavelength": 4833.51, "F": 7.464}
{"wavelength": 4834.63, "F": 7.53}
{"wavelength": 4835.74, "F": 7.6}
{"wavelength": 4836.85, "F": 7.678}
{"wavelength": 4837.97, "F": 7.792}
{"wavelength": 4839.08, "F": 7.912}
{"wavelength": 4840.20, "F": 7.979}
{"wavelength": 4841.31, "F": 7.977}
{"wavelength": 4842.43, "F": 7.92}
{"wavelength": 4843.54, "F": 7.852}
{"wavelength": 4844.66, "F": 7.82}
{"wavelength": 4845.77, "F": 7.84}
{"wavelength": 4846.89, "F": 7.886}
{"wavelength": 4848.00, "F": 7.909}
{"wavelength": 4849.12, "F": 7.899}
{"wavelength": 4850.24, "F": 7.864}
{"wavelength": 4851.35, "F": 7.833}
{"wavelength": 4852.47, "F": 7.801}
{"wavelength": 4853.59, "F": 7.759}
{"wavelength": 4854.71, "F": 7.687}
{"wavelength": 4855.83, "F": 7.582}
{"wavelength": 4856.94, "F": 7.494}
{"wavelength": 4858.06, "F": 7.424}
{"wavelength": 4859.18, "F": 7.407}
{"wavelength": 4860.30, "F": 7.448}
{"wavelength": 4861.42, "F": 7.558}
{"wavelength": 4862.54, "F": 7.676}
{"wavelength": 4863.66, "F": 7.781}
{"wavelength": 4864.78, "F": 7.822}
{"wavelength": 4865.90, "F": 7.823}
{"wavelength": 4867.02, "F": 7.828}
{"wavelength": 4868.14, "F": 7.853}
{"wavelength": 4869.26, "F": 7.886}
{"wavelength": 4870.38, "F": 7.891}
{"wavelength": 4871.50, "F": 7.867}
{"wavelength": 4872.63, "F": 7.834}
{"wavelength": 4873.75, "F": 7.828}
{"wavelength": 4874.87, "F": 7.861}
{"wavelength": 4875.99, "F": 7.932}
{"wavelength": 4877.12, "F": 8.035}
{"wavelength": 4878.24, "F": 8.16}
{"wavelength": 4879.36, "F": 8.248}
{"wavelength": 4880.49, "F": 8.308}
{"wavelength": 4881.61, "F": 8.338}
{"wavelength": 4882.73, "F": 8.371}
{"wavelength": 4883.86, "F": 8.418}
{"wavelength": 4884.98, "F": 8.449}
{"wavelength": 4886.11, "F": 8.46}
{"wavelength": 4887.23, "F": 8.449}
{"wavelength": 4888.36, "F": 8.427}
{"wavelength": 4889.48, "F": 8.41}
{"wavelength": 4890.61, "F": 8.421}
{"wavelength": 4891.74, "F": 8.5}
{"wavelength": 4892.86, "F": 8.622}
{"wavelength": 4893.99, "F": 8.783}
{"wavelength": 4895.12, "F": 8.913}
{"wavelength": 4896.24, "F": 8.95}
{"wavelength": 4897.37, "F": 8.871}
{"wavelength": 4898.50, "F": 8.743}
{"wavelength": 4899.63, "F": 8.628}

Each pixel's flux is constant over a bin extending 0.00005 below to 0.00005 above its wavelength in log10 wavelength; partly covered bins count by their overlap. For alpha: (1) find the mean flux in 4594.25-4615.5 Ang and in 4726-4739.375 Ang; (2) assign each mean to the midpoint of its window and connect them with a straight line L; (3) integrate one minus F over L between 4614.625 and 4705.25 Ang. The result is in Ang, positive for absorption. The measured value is 4.2 Ang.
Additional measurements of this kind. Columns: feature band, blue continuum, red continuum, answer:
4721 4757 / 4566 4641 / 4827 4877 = -2.77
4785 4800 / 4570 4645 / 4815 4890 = 1.12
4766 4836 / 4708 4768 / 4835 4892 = 9.22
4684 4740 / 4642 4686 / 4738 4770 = -2.40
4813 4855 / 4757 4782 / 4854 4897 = 0.13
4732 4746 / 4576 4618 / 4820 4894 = -1.12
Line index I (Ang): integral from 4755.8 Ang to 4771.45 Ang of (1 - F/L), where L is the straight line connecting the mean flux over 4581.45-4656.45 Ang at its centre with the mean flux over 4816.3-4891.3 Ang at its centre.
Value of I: 1.5 Ang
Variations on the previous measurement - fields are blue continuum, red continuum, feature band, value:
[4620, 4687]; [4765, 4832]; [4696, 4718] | -2.0 Ang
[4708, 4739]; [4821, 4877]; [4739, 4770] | 1.1 Ang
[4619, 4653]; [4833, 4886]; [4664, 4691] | 0.8 Ang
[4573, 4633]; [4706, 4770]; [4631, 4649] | 1.3 Ang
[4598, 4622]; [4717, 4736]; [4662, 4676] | 1.2 Ang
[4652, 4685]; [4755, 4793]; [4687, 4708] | -1.4 Ang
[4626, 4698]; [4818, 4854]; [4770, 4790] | 3.1 Ang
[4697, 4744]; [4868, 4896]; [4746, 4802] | 7.5 Ang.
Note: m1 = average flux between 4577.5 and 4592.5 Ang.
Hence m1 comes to 7.98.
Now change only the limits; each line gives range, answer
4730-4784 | 7.74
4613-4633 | 8.9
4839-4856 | 7.85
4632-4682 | 8.09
